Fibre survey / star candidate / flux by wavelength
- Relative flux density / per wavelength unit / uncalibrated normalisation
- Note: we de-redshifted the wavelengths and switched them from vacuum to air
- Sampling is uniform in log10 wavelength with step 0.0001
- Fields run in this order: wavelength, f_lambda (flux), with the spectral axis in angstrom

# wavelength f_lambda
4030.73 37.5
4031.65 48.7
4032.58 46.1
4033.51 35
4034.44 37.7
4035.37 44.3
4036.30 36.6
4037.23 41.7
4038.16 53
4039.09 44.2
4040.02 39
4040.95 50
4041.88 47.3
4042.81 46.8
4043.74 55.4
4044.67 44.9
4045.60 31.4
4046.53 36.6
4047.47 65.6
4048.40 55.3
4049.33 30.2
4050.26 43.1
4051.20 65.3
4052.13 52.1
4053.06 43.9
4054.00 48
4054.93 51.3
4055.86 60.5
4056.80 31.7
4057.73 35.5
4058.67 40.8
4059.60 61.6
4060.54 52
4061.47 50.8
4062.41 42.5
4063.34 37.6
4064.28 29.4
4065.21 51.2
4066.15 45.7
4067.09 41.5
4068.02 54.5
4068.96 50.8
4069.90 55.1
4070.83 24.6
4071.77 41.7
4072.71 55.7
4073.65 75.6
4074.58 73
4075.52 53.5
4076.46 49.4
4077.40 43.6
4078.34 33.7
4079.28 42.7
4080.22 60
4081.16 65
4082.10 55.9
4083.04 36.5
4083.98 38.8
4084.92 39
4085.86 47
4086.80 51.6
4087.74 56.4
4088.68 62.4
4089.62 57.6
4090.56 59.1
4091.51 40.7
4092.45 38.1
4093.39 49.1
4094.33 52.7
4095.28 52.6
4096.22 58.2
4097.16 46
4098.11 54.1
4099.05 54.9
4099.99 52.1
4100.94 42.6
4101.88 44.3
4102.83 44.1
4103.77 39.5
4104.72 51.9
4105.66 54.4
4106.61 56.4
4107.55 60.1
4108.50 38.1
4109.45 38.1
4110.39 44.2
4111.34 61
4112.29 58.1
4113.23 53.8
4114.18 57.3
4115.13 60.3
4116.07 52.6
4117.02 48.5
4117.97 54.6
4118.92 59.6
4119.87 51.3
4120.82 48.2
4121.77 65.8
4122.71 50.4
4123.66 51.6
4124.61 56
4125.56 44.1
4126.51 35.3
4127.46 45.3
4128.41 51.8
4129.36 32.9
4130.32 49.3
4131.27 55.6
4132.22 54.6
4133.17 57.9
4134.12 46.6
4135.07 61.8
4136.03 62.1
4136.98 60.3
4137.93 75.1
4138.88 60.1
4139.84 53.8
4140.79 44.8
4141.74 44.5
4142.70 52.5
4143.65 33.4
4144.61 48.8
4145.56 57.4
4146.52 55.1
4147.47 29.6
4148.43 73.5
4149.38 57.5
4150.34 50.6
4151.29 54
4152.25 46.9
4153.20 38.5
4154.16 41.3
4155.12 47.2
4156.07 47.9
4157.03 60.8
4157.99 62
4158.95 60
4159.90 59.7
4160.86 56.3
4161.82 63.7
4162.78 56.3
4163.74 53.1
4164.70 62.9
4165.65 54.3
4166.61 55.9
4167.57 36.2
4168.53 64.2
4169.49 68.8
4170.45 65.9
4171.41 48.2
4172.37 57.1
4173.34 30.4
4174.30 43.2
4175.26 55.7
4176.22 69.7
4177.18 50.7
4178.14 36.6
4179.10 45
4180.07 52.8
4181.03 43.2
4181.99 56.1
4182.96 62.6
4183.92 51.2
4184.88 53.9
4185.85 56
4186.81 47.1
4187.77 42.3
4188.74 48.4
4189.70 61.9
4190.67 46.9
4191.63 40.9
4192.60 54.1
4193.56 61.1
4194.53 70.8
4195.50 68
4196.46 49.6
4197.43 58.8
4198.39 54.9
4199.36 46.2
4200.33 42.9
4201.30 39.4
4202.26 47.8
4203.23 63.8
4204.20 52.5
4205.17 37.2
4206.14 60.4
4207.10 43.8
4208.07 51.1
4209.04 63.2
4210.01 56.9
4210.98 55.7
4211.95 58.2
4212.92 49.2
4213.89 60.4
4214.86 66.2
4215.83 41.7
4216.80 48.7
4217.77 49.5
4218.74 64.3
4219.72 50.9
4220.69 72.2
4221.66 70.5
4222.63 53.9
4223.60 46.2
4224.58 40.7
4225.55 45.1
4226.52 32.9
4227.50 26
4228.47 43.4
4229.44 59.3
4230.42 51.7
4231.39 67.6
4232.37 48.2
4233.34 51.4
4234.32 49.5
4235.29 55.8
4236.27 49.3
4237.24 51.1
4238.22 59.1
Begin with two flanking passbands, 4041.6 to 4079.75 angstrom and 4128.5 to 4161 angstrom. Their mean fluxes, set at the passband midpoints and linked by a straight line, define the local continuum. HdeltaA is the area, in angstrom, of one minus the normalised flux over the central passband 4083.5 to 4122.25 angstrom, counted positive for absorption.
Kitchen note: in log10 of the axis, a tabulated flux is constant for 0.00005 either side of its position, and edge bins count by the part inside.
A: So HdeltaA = -0.7 angstrom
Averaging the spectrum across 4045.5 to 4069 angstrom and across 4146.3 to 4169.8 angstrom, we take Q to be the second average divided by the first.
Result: 1.2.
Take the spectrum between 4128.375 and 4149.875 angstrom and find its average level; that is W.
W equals 53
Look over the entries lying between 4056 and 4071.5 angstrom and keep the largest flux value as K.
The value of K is 61.6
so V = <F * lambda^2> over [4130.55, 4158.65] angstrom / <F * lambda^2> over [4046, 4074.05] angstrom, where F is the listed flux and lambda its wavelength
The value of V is 1.2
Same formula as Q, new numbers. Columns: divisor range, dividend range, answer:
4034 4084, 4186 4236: 1.10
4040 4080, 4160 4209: 1.11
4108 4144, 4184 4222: 1.04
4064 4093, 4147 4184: 1.07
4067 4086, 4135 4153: 1.08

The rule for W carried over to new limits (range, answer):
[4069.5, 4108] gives 50.5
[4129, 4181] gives 53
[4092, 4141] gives 51.8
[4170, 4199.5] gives 52.6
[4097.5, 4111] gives 48.3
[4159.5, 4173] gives 57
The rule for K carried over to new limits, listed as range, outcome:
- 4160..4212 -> 70.8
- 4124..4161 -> 75.1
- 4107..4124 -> 65.8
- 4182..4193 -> 62.6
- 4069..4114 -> 75.6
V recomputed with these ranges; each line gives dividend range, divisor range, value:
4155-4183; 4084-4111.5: 1.13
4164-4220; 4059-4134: 1.11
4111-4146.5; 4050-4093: 1.11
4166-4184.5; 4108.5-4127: 1.04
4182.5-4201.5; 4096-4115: 1.09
